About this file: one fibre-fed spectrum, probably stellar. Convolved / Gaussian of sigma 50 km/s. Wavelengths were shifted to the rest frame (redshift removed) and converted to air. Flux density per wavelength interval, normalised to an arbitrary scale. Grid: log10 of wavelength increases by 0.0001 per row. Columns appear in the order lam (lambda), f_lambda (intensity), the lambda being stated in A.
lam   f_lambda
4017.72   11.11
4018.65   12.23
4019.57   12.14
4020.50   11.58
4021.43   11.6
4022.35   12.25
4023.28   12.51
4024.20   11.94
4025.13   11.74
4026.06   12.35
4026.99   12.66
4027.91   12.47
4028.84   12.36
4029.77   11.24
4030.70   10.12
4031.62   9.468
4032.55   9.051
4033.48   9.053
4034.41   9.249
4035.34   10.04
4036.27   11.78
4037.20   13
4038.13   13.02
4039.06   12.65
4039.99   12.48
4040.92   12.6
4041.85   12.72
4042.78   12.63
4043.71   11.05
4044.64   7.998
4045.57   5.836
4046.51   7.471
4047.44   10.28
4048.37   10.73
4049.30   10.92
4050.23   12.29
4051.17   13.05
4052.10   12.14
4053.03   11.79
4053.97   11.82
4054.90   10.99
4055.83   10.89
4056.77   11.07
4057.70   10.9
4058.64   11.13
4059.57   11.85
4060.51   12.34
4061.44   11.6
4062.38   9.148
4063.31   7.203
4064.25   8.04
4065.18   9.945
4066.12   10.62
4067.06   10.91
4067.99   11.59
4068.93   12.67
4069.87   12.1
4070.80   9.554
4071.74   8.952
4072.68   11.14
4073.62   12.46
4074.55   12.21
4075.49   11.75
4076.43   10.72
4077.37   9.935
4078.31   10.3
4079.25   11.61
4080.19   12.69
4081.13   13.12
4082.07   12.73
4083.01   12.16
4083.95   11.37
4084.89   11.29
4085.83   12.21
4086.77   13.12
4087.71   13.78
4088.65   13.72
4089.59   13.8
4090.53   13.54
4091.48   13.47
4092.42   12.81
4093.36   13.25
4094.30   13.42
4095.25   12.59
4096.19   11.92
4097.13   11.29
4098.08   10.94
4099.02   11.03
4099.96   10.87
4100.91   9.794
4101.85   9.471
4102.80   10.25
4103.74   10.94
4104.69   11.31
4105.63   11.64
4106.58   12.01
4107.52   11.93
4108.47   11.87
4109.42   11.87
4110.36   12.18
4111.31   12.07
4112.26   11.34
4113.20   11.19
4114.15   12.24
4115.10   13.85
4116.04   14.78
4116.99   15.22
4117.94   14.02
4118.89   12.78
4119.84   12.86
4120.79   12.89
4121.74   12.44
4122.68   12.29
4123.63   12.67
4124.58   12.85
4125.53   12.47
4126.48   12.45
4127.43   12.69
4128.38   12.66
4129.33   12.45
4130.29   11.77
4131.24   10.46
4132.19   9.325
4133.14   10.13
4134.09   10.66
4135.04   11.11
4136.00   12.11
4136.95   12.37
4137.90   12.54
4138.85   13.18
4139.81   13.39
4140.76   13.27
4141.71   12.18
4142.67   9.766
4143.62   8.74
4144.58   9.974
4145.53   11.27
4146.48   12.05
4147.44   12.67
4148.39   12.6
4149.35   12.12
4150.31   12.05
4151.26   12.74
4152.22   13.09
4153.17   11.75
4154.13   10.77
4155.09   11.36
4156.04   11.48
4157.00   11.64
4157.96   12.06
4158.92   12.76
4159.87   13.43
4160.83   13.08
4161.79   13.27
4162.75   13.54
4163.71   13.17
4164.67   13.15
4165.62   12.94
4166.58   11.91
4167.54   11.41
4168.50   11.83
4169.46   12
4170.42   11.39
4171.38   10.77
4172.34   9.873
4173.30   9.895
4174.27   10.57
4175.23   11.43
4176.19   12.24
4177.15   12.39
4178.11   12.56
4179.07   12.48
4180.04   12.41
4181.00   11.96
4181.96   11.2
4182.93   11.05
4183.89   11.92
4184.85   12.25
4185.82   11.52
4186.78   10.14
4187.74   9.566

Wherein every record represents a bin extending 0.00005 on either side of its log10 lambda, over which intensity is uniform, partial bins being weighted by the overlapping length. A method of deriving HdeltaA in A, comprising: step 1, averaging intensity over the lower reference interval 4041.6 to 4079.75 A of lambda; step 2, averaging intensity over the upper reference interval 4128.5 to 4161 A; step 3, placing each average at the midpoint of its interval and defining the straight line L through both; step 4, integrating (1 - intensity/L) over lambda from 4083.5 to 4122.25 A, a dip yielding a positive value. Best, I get -3.4 A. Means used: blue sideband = 10.8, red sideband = 11.8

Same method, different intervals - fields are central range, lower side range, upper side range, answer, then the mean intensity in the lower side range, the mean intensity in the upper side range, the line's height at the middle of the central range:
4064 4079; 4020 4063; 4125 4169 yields 0.75 A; 11.2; 12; 11.4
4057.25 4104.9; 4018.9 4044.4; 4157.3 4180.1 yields 1.18 A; 11.6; 12.1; 11.8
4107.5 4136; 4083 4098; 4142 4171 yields 0.28 A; 12.7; 12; 12.4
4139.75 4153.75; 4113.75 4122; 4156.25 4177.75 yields 0.92 A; 13.5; 12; 12.6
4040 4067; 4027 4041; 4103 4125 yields 1.94 A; 11.3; 12.5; 11.5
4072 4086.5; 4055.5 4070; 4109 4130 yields -0.50 A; 10.7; 12.7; 11.3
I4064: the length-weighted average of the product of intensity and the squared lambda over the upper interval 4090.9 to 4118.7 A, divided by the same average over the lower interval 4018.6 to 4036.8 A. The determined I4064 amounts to 1.11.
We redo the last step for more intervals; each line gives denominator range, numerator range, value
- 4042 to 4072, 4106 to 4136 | 1.19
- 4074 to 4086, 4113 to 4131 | 1.12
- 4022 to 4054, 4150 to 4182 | 1.14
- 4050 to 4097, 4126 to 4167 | 1.07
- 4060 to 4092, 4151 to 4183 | 1.09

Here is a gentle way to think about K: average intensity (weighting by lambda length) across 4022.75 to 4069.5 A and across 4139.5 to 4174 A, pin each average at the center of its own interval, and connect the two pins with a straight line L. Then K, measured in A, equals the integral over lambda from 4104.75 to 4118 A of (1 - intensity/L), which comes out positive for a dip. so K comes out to -1.1 A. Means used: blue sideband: 11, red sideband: 11.9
